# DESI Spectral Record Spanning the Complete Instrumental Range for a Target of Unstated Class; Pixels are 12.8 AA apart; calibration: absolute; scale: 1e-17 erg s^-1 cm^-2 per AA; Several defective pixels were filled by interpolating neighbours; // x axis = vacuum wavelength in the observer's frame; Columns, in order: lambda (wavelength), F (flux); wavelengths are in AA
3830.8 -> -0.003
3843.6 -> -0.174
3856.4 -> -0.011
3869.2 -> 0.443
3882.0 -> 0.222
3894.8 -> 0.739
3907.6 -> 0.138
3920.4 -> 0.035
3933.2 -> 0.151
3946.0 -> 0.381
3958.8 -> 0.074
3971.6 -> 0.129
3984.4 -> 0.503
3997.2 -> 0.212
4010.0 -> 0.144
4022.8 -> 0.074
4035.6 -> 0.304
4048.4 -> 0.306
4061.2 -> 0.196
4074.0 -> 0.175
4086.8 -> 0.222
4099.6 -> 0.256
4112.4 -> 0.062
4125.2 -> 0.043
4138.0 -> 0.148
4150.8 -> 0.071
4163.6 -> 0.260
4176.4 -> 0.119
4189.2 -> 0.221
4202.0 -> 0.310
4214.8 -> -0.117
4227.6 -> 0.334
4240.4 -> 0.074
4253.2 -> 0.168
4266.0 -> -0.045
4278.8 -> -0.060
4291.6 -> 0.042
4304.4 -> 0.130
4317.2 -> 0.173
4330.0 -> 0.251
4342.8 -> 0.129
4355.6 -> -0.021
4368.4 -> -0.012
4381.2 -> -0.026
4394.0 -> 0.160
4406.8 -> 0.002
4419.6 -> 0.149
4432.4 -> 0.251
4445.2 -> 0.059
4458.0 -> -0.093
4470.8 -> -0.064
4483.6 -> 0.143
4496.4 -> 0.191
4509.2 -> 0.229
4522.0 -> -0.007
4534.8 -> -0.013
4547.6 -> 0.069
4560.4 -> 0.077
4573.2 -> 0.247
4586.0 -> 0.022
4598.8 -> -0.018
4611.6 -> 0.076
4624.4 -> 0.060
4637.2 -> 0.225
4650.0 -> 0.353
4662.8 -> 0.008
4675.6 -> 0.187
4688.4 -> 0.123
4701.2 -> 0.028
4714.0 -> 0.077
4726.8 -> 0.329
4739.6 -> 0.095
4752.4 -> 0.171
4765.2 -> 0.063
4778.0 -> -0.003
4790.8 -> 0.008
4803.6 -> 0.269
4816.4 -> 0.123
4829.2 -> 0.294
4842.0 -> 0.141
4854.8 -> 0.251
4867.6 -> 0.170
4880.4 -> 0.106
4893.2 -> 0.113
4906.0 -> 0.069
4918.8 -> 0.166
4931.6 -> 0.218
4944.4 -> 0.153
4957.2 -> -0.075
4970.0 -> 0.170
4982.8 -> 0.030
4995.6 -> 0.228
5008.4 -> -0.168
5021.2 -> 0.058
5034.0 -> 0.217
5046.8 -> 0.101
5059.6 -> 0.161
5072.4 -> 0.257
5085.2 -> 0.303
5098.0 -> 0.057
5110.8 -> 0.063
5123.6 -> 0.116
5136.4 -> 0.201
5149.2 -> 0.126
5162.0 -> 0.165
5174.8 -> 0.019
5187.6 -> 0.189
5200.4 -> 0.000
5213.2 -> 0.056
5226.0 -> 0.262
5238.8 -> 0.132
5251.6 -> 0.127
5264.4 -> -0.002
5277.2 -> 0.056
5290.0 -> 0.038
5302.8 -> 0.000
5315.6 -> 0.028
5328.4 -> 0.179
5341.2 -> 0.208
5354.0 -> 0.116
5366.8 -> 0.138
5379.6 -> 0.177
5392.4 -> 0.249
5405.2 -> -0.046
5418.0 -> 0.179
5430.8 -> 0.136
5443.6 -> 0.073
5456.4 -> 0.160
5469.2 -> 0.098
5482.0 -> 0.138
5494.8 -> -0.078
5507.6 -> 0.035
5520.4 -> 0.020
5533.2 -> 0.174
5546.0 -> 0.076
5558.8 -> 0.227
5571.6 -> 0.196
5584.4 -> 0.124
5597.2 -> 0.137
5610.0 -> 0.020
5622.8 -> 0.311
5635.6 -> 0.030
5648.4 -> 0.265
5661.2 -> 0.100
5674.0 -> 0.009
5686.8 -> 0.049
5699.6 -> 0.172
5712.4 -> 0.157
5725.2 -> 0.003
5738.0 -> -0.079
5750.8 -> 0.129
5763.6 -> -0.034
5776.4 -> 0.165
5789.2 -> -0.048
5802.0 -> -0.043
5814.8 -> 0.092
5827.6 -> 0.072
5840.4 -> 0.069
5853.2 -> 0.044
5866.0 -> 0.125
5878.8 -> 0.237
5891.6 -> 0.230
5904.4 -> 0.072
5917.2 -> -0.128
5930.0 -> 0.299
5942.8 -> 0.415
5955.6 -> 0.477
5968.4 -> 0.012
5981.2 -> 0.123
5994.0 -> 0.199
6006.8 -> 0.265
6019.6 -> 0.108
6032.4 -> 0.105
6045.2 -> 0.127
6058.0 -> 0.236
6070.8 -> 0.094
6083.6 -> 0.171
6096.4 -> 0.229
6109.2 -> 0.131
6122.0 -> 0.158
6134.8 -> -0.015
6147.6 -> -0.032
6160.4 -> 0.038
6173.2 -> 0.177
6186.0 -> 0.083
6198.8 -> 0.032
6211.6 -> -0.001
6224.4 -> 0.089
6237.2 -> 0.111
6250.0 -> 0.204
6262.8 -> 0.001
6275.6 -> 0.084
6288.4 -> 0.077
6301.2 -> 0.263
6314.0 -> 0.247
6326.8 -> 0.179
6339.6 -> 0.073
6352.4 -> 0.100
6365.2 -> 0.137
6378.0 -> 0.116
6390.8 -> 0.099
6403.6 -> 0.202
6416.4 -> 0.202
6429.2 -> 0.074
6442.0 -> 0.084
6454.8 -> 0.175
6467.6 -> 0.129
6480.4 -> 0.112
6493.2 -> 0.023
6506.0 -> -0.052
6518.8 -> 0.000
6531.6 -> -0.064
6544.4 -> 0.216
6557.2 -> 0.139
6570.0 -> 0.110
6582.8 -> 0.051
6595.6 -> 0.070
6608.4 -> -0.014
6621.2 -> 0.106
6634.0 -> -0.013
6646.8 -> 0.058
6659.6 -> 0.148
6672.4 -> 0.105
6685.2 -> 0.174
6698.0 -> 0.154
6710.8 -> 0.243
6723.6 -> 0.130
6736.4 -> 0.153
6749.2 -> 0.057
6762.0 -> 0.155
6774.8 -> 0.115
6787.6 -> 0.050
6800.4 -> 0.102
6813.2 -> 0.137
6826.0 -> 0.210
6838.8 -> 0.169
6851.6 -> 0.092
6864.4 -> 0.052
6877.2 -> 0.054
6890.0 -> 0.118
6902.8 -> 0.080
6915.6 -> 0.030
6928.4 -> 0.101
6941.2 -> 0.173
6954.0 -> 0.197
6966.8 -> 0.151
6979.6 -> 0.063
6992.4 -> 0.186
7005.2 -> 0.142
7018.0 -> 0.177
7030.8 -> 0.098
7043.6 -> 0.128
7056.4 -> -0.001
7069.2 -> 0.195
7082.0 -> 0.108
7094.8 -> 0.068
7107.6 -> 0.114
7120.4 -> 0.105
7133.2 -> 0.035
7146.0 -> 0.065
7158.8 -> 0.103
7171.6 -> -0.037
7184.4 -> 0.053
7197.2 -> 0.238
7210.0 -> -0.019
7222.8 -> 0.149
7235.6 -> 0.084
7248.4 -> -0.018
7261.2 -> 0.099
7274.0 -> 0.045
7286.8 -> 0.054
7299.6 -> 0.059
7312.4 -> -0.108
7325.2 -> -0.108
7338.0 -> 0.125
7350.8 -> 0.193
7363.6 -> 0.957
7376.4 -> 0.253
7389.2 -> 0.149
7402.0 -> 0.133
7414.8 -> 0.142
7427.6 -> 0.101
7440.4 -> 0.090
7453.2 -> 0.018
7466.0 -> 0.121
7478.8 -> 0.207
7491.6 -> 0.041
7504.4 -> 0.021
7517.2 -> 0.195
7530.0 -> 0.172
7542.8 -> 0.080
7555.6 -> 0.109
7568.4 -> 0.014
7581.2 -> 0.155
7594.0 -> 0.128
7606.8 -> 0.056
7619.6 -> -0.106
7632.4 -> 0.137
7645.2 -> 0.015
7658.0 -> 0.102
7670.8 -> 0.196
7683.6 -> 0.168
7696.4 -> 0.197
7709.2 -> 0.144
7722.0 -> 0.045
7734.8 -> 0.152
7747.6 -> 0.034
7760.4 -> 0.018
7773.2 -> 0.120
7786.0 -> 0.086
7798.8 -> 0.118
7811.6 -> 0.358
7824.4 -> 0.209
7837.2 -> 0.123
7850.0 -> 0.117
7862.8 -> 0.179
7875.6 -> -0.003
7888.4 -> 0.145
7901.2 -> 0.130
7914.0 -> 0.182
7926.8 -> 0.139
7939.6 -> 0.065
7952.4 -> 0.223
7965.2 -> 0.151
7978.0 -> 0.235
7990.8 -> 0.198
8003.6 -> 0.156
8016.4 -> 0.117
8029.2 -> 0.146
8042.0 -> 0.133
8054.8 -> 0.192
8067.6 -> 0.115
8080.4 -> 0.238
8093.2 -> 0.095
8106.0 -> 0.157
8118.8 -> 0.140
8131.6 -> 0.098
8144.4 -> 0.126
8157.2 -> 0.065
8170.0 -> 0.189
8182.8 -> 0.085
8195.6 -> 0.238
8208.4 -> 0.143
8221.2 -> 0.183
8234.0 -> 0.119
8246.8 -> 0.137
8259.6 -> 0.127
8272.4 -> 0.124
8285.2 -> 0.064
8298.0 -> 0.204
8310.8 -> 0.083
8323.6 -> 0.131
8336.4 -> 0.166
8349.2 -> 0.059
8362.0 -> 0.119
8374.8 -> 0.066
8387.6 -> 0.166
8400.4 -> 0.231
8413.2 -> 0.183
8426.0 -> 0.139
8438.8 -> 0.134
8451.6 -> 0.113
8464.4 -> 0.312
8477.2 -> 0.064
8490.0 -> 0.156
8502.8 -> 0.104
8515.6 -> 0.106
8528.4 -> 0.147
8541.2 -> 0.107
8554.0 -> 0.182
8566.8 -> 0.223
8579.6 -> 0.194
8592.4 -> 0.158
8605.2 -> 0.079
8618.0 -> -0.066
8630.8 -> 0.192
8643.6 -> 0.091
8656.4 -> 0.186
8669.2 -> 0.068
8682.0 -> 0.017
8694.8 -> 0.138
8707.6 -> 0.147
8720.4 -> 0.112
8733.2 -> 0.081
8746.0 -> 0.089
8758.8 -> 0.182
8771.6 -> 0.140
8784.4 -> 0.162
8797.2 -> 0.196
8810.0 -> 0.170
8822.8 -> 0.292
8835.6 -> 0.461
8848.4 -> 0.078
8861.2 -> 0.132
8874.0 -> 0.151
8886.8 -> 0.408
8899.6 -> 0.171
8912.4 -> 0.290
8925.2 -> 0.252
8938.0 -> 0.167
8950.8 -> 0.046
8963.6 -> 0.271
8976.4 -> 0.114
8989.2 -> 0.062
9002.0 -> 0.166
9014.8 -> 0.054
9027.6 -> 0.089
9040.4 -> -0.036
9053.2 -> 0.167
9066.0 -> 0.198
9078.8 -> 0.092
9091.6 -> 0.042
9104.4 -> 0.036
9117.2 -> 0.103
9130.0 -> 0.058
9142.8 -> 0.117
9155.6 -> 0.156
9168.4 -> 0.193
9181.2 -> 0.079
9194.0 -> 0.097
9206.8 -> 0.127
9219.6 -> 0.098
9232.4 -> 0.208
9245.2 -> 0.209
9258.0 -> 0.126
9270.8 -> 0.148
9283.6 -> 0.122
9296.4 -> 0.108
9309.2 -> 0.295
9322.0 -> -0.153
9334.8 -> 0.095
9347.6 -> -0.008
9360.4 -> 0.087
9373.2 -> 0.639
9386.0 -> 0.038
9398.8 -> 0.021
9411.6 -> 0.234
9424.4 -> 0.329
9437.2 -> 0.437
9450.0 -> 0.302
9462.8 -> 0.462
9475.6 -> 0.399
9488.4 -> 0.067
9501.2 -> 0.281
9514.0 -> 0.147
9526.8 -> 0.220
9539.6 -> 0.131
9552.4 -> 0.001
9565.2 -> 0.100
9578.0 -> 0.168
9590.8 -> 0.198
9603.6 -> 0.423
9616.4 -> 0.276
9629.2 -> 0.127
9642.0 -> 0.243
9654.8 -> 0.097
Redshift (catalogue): 0.97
